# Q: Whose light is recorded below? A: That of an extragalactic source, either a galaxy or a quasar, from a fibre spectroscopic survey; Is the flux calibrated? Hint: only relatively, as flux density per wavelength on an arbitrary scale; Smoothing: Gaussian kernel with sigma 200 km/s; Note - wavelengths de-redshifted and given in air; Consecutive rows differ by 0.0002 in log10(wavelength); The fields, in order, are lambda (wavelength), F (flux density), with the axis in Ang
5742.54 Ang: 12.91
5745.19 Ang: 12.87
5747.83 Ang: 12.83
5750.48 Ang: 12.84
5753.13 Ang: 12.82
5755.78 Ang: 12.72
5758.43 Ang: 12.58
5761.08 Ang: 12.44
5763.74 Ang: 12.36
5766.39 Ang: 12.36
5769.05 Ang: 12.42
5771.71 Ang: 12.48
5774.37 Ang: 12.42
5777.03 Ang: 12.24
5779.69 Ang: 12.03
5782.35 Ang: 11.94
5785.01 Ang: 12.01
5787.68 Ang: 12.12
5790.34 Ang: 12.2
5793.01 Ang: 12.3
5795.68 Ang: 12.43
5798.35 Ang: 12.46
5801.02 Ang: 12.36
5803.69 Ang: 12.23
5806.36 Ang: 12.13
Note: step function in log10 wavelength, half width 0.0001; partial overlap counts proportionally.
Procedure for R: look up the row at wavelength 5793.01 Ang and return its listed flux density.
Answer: 12.3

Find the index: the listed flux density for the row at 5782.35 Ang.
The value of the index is 11.94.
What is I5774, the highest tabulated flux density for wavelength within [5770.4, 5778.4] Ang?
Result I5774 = 12.48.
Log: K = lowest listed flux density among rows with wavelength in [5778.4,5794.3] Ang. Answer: 11.94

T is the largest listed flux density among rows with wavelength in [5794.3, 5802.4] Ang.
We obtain 12.46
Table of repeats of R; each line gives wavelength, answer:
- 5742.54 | 12.91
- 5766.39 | 12.36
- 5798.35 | 12.46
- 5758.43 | 12.58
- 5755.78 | 12.72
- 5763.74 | 12.36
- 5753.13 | 12.82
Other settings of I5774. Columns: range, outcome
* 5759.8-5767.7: 12.44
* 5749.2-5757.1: 12.84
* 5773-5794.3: 12.42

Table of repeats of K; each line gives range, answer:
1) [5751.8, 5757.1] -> 12.72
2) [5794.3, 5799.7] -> 12.43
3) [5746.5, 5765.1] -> 12.36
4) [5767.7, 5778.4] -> 12.24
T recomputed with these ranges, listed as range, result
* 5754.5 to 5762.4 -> 12.72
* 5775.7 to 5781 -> 12.24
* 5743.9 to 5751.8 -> 12.87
